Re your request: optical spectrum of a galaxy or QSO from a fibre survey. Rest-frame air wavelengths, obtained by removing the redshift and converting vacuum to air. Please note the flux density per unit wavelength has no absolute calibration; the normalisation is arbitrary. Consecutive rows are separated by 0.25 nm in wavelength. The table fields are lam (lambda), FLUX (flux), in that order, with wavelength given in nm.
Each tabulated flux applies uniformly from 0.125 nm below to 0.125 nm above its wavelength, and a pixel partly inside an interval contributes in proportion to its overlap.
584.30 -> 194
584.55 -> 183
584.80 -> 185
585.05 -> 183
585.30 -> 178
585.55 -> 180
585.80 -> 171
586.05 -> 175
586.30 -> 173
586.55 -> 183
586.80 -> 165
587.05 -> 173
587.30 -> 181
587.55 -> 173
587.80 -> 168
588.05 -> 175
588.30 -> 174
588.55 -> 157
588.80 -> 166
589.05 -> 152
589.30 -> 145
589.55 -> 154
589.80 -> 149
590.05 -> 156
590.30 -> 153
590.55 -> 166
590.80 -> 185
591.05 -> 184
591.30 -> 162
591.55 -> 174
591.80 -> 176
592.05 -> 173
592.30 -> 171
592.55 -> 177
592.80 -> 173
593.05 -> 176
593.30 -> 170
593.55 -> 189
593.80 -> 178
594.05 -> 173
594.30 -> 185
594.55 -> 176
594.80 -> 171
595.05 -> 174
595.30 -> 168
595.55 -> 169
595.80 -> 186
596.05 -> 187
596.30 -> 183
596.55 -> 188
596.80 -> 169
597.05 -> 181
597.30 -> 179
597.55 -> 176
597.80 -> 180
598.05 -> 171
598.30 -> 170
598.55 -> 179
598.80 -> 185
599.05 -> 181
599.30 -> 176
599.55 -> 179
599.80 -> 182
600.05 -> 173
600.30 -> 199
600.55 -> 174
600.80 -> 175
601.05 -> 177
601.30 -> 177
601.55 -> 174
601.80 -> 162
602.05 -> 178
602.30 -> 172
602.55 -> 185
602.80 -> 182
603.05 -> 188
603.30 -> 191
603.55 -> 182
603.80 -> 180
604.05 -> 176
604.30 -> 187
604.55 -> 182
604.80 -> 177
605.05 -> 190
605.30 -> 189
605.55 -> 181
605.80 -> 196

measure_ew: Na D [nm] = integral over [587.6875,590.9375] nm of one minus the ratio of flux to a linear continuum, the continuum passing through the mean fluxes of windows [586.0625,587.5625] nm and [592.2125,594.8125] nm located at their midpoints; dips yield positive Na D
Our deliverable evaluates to 0.26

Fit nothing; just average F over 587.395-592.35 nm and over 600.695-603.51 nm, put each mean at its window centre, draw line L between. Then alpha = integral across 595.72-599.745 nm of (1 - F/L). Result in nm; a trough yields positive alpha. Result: -0.13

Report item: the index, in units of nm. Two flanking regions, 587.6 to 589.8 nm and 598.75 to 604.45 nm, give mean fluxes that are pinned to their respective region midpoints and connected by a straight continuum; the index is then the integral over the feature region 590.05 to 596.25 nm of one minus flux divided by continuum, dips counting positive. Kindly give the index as -0.26 nm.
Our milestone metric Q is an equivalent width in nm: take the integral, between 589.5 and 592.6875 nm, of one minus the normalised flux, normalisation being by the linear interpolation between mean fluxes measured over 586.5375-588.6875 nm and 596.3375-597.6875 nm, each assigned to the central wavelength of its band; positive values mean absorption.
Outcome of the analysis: 0.114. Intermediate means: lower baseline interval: 172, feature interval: 168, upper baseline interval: 179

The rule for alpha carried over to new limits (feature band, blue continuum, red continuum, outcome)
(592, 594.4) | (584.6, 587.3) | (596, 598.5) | 0.016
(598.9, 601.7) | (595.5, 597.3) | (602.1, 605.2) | 0.047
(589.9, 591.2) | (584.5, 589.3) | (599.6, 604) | 0.044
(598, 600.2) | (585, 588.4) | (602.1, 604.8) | 0.030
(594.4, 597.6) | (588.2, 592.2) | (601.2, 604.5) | -0.118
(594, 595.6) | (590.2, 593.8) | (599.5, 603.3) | 0.012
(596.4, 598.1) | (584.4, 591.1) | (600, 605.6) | -0.014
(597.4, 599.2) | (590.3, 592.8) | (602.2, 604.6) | 0.011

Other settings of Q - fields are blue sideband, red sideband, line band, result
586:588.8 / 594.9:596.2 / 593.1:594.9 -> -0.02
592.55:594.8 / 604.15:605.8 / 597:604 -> 0.12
